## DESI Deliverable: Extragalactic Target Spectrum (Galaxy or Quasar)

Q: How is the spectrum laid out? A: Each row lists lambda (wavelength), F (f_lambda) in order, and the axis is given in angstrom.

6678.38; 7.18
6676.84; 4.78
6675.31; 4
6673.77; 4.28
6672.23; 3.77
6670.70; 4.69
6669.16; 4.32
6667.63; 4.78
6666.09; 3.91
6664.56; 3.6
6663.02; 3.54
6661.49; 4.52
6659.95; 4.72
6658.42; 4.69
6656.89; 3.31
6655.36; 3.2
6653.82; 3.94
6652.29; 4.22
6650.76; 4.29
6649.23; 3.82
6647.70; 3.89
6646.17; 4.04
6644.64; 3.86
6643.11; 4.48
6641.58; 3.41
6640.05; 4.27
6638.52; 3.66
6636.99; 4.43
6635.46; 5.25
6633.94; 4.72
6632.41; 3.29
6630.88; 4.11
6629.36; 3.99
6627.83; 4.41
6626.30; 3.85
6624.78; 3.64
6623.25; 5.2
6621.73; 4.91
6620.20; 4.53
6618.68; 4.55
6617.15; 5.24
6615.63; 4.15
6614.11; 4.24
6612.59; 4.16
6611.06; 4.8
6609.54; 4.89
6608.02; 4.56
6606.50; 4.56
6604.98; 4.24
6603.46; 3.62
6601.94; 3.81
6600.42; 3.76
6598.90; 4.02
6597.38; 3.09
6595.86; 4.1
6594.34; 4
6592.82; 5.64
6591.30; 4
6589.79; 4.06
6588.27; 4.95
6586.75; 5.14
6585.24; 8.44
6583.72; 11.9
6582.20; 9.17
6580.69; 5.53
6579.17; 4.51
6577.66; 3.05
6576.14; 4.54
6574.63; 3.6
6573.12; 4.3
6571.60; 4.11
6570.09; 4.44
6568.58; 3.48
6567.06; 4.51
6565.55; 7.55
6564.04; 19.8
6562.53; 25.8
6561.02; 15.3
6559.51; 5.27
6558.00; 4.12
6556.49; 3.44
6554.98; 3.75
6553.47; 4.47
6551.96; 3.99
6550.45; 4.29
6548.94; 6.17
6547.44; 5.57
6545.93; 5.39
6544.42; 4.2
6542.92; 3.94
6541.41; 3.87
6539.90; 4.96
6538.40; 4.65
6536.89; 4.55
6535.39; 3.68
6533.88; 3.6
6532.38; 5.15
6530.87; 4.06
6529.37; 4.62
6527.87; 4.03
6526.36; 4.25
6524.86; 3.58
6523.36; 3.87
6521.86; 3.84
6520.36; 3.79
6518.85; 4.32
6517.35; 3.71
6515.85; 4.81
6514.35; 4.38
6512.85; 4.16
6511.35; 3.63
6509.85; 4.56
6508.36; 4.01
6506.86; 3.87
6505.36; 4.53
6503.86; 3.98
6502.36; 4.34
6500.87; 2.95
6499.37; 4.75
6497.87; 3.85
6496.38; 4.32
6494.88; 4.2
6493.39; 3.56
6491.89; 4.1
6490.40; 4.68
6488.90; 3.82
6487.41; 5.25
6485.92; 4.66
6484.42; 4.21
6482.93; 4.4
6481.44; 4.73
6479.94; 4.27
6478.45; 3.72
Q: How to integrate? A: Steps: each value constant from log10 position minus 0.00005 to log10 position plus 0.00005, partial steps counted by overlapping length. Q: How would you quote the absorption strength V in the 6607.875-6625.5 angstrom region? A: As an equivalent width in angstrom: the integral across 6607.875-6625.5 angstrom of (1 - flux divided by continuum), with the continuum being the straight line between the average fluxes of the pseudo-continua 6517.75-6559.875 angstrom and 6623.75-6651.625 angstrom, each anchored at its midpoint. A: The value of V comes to -1.9 angstrom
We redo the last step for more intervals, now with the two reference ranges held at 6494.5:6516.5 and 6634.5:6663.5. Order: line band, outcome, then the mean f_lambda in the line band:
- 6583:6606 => -4.8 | 4.97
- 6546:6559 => -1.3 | 4.54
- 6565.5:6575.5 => -0.6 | 4.36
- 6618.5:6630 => -0.8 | 4.38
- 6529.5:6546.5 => -0.9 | 4.37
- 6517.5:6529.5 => 0.4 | 3.99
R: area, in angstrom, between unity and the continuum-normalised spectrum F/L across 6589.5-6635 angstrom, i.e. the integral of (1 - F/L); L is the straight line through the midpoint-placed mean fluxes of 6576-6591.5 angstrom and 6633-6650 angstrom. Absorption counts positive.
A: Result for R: 7.2 angstrom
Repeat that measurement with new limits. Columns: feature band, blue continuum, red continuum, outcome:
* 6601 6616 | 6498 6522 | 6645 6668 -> -0.95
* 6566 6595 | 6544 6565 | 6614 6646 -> 6.18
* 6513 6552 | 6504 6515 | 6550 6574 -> 8.30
